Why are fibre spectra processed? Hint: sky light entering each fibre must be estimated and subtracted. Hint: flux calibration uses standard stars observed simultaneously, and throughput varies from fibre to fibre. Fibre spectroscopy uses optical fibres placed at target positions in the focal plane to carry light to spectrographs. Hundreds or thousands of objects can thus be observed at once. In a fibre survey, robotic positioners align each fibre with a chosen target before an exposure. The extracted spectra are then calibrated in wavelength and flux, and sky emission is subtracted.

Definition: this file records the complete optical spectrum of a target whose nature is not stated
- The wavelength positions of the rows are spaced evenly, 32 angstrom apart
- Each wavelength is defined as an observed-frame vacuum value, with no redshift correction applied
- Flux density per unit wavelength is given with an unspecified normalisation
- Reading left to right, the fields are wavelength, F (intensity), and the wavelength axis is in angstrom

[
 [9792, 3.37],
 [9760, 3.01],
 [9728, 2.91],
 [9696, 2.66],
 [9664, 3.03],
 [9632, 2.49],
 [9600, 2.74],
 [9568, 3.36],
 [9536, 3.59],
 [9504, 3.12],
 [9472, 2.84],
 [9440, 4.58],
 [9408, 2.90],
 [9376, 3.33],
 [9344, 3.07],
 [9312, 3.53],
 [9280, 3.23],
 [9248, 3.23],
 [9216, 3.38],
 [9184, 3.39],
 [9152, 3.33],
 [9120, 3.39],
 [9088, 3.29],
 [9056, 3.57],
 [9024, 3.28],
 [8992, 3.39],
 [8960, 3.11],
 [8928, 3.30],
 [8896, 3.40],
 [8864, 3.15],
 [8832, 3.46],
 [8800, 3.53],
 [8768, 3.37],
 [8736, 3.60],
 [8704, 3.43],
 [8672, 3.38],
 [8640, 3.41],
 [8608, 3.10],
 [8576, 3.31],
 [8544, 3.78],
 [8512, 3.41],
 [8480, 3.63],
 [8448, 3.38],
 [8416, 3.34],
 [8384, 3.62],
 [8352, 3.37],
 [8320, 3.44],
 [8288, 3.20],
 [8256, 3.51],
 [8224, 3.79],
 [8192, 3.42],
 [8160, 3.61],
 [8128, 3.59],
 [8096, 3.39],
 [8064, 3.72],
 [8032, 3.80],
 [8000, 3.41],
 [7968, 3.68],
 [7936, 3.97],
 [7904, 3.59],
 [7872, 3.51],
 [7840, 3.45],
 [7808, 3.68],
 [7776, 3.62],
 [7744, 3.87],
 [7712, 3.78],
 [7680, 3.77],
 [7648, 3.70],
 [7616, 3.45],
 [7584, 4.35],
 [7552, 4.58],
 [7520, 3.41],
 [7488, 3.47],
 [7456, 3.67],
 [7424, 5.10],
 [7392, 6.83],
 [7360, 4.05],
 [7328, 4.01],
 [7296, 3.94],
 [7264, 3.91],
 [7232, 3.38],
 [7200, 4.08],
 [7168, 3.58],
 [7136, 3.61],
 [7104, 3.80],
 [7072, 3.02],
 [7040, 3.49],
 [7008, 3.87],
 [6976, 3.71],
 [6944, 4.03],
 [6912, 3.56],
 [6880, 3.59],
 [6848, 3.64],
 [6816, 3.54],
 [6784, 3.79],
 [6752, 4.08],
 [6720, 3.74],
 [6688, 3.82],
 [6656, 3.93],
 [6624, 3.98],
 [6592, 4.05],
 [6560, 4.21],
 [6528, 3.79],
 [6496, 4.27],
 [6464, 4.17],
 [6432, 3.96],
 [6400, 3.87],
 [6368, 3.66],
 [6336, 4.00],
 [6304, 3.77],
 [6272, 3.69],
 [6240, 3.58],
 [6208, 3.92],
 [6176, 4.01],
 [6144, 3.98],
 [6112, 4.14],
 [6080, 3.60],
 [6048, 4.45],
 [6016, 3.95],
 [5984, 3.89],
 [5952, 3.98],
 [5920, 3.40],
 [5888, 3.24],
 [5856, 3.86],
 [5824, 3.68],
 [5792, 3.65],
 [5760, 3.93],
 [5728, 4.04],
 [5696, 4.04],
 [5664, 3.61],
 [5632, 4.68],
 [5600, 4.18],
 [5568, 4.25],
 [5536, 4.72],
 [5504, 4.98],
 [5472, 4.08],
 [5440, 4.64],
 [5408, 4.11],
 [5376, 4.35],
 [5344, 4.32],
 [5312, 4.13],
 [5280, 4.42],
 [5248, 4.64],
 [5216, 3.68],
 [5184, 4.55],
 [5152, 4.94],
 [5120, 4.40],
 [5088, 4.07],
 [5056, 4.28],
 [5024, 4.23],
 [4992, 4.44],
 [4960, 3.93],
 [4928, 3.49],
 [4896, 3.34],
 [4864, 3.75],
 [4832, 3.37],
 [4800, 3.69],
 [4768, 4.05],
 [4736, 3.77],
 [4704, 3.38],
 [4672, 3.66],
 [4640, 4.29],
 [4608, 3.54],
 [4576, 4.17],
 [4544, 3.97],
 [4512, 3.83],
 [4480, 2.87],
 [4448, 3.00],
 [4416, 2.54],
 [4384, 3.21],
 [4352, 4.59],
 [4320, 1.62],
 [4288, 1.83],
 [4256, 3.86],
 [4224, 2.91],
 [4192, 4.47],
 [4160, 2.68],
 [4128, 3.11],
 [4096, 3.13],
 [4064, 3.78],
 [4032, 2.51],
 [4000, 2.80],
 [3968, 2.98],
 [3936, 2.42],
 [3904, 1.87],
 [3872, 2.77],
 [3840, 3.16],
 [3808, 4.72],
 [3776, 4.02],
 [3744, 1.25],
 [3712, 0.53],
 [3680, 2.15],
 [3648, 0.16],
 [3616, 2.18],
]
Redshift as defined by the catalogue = 0.13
